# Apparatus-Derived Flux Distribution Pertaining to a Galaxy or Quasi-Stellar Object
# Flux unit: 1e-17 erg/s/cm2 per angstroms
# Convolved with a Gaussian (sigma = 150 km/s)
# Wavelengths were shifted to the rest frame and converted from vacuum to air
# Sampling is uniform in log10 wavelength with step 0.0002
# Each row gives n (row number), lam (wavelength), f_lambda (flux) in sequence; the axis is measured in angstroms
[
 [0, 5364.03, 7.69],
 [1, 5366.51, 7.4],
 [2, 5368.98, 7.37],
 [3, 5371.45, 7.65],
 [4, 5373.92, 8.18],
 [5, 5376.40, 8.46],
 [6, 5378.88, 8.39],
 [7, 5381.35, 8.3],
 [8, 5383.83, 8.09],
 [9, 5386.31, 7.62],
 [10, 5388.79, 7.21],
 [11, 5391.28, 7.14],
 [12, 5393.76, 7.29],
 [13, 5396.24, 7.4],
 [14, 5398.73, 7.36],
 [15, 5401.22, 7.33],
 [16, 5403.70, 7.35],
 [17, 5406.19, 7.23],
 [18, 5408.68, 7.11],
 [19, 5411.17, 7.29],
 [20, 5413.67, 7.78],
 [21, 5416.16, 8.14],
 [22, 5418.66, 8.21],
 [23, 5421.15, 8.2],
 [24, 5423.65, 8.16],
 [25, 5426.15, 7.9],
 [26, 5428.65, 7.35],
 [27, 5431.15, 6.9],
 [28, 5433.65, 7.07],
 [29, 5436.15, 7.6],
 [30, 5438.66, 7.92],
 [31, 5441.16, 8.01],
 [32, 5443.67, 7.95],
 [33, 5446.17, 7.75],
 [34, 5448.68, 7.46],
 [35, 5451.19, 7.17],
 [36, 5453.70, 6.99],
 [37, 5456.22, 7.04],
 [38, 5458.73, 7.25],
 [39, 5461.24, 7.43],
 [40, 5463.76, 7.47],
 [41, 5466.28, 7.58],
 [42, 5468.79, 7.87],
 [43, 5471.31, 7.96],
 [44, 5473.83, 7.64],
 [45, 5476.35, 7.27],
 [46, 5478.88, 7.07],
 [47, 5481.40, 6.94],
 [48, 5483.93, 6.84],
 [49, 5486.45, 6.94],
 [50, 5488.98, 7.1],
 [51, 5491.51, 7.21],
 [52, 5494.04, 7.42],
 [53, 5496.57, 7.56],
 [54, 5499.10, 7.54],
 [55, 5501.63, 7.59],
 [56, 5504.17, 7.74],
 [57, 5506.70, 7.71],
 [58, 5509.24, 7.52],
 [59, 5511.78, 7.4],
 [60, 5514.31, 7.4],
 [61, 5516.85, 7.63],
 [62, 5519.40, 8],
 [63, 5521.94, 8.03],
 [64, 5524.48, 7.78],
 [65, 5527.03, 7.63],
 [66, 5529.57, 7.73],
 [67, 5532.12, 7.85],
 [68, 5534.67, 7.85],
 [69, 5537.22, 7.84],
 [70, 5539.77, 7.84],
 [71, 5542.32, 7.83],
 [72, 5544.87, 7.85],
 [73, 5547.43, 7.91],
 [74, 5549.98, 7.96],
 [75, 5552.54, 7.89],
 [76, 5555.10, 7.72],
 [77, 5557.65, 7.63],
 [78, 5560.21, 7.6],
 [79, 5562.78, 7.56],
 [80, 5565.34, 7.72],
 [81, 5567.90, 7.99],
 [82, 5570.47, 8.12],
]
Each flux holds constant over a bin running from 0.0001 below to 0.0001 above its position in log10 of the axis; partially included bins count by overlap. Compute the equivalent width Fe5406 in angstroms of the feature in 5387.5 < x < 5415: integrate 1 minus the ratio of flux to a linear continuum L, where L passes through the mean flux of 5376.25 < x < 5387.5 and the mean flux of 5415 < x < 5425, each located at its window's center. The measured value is 2.8 angstroms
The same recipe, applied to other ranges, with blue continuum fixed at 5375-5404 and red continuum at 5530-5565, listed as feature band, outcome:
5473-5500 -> 1.8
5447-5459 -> 0.8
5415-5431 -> -0.5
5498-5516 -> 0.5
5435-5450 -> -0.1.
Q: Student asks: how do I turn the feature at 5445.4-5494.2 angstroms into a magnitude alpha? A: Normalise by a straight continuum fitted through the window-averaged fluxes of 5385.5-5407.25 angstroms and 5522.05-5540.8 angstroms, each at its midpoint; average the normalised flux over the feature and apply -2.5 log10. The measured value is 0.04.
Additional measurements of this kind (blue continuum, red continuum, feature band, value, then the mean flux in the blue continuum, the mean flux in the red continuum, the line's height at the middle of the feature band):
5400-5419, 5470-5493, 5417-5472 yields -0.03 mag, 7.52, 7.22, 7.38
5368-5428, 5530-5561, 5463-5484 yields 0.05 mag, 7.71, 7.82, 7.77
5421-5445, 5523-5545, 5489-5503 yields 0.05 mag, 7.68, 7.8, 7.76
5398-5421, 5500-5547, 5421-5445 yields -0.01 mag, 7.57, 7.74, 7.6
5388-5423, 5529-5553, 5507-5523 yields 0.02 mag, 7.52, 7.86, 7.79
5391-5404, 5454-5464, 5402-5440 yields -0.05 mag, 7.33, 7.25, 7.3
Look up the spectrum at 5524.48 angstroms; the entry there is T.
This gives 7.78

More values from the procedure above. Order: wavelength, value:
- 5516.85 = 7.63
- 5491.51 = 7.21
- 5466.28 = 7.58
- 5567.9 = 7.99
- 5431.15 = 6.9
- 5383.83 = 8.09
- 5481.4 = 6.94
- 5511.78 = 7.4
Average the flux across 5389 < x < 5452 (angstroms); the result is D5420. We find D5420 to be 7.56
